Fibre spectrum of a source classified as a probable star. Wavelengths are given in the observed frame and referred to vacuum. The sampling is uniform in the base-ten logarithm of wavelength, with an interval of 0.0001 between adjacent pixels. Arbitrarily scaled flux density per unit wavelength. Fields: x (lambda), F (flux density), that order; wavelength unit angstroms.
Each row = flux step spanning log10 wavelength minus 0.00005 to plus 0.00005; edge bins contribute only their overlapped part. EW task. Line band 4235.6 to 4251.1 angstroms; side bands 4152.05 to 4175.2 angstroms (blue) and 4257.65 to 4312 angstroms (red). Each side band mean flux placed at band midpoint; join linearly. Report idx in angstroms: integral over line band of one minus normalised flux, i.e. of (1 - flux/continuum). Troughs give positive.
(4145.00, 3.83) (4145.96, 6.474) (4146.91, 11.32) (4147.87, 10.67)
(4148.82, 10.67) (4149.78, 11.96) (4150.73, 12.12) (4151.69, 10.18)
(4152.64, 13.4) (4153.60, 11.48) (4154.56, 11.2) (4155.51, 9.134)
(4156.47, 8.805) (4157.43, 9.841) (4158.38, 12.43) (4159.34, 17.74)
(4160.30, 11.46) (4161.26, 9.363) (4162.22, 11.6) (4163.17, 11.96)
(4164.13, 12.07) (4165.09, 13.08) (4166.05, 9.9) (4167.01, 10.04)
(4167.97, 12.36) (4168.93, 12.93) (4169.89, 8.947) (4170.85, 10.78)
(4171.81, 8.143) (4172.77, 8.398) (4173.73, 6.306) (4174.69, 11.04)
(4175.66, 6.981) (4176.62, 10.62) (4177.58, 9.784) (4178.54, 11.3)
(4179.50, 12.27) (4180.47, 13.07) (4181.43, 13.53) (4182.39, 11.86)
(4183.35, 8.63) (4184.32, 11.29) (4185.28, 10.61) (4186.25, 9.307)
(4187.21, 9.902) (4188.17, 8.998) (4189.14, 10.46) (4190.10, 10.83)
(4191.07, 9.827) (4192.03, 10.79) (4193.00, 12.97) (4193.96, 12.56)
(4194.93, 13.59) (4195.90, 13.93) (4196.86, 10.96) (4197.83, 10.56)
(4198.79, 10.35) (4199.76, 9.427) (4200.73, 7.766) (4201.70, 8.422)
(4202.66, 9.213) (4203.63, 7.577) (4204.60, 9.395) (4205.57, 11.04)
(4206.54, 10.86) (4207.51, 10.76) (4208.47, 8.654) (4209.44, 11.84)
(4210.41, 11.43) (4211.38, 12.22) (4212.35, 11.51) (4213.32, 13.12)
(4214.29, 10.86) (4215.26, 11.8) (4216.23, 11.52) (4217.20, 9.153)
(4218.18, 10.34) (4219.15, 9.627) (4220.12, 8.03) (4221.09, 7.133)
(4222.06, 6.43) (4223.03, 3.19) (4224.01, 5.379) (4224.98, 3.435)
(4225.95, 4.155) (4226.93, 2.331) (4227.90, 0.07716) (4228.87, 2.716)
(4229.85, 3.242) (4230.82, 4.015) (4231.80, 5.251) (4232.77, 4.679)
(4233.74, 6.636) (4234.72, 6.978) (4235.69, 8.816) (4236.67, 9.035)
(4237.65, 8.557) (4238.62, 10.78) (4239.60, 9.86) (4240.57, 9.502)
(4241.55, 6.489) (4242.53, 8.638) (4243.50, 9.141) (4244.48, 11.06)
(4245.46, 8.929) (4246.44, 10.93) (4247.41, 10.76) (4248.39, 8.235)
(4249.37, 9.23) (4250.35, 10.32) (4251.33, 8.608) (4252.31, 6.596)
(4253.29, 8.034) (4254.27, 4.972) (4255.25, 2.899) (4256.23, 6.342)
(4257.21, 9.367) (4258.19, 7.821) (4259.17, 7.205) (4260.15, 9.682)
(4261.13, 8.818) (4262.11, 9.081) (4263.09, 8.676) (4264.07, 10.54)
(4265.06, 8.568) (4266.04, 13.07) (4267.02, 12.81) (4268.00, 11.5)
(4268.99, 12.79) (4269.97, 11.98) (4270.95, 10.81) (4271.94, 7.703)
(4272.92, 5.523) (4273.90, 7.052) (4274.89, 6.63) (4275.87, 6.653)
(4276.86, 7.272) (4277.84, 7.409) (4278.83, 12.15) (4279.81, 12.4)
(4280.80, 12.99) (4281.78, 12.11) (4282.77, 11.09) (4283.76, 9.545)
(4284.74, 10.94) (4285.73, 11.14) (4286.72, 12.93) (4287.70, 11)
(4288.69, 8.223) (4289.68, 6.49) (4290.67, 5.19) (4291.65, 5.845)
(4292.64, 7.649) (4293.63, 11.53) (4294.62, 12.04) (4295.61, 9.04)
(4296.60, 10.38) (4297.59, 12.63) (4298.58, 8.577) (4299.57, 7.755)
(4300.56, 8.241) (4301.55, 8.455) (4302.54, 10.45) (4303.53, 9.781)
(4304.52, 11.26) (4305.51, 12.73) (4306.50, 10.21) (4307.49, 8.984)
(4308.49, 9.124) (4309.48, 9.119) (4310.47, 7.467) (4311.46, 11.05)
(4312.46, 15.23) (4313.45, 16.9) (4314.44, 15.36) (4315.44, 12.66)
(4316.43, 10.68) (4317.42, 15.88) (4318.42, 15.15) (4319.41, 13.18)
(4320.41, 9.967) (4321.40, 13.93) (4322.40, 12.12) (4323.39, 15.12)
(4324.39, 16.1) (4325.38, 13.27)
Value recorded 1.1 angstroms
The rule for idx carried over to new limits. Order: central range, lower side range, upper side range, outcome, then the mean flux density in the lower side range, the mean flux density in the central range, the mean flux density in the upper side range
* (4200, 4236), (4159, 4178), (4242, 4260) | 5.7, 10.6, 7.83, 8.3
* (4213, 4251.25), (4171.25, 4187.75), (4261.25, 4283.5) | 8.9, 10.2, 7.69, 9.92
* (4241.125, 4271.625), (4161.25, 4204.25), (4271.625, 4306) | 2.0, 10.5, 9.16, 9.46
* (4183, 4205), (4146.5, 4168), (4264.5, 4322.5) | 1.6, 11.4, 10.3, 10.5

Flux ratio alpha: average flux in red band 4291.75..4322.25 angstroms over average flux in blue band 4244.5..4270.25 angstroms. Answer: 1.2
